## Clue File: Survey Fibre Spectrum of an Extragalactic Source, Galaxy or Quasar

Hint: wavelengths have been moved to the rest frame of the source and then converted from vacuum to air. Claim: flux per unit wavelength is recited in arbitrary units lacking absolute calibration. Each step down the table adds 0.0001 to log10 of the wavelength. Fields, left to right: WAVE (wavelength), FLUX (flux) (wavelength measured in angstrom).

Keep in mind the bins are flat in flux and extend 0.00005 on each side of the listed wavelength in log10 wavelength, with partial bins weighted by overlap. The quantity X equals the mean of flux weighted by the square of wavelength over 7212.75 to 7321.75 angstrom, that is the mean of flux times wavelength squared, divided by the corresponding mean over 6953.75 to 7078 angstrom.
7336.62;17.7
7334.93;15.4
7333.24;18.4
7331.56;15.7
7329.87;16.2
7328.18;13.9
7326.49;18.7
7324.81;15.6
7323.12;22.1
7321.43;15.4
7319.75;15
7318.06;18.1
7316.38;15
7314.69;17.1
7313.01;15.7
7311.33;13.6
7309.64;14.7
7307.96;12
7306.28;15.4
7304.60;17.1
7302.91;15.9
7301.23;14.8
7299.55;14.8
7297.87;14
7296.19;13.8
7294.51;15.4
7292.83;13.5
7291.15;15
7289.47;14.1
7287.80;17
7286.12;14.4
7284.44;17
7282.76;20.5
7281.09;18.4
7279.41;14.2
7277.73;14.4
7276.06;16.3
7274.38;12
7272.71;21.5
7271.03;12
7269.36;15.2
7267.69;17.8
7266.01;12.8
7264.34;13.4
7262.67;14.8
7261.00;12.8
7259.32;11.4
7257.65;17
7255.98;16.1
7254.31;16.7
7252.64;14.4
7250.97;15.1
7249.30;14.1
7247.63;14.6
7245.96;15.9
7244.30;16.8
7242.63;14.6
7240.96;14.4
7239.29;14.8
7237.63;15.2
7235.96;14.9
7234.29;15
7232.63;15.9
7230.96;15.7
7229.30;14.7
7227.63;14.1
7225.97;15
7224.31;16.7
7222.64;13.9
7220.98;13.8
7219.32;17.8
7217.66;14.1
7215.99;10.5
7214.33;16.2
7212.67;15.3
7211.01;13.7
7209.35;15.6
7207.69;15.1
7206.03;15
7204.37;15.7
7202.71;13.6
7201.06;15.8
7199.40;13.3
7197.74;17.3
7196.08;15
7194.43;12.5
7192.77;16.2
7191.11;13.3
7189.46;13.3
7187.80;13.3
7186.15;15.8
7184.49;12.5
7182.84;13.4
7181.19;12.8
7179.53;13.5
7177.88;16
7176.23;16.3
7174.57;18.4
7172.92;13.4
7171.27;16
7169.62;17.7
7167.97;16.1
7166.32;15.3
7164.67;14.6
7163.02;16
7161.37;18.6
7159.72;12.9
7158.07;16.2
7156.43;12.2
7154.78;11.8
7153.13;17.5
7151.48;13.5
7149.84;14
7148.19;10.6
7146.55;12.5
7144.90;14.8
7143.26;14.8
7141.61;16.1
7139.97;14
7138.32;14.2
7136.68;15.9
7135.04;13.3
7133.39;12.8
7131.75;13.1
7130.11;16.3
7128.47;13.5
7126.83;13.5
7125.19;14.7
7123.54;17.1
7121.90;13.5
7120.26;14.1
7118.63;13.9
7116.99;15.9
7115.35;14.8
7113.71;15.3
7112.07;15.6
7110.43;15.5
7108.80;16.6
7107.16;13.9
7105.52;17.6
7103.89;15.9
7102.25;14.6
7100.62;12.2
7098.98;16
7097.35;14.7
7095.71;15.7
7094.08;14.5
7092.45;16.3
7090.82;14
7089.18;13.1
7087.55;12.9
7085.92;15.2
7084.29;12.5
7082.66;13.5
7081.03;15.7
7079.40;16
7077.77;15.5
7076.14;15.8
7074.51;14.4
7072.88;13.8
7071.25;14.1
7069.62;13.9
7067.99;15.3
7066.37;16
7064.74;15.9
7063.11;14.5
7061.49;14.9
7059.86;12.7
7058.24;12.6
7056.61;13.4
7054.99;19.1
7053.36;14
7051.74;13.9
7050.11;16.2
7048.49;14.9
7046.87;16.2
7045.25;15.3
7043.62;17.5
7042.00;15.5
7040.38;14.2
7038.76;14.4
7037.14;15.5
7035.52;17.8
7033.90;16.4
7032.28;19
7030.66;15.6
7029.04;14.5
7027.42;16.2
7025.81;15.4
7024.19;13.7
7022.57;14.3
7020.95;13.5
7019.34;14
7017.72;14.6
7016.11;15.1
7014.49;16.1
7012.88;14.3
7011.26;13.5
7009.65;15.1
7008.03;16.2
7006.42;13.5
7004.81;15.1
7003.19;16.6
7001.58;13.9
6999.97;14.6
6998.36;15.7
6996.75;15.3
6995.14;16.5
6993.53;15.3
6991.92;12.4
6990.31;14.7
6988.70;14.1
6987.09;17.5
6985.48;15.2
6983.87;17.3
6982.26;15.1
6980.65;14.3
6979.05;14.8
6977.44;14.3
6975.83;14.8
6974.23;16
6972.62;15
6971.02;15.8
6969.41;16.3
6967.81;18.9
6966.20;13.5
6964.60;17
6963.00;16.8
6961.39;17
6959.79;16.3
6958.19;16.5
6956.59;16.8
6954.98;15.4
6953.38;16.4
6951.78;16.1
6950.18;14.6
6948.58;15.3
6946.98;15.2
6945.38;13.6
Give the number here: 1.06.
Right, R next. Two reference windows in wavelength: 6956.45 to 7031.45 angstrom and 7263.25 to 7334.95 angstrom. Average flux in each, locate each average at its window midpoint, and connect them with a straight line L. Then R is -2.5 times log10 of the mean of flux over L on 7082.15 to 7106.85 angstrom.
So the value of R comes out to 0.06 mag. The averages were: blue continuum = 15.3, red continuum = 15.7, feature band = 14.6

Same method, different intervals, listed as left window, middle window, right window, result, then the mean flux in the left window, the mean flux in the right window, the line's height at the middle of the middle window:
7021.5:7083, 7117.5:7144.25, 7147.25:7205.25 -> 0.03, 15.2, 14.7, 14.9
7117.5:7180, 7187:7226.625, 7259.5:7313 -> 0.02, 14.7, 15.1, 14.9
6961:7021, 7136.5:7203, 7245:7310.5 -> 0.04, 15.3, 15.1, 15.2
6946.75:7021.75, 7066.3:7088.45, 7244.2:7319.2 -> 0.06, 15.4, 15.2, 15.3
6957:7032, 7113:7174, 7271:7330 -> 0.06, 15.3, 15.7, 15.5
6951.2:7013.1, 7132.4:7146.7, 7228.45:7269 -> 0.06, 15.5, 15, 15.2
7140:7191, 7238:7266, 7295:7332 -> 0.03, 14.6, 15.7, 15.2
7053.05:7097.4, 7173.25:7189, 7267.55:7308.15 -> 0.03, 14.6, 15.5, 15.1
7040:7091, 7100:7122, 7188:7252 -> -0.02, 14.8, 14.8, 14.8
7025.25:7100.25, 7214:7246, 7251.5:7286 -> 0.03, 15.1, 15.4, 15.3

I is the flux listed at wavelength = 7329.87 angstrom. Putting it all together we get 16.2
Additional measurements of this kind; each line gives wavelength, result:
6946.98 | 15.2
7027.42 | 16.2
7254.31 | 16.7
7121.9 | 13.5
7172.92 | 13.4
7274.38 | 12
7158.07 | 16.2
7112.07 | 15.6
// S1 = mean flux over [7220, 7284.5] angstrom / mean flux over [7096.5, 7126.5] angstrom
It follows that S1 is 1.0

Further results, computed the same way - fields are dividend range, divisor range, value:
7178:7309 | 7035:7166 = 1.01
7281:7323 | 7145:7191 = 1.07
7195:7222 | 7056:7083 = 1.02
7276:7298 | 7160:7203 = 1.04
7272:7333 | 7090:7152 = 1.08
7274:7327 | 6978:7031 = 1.05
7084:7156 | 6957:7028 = 0.95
